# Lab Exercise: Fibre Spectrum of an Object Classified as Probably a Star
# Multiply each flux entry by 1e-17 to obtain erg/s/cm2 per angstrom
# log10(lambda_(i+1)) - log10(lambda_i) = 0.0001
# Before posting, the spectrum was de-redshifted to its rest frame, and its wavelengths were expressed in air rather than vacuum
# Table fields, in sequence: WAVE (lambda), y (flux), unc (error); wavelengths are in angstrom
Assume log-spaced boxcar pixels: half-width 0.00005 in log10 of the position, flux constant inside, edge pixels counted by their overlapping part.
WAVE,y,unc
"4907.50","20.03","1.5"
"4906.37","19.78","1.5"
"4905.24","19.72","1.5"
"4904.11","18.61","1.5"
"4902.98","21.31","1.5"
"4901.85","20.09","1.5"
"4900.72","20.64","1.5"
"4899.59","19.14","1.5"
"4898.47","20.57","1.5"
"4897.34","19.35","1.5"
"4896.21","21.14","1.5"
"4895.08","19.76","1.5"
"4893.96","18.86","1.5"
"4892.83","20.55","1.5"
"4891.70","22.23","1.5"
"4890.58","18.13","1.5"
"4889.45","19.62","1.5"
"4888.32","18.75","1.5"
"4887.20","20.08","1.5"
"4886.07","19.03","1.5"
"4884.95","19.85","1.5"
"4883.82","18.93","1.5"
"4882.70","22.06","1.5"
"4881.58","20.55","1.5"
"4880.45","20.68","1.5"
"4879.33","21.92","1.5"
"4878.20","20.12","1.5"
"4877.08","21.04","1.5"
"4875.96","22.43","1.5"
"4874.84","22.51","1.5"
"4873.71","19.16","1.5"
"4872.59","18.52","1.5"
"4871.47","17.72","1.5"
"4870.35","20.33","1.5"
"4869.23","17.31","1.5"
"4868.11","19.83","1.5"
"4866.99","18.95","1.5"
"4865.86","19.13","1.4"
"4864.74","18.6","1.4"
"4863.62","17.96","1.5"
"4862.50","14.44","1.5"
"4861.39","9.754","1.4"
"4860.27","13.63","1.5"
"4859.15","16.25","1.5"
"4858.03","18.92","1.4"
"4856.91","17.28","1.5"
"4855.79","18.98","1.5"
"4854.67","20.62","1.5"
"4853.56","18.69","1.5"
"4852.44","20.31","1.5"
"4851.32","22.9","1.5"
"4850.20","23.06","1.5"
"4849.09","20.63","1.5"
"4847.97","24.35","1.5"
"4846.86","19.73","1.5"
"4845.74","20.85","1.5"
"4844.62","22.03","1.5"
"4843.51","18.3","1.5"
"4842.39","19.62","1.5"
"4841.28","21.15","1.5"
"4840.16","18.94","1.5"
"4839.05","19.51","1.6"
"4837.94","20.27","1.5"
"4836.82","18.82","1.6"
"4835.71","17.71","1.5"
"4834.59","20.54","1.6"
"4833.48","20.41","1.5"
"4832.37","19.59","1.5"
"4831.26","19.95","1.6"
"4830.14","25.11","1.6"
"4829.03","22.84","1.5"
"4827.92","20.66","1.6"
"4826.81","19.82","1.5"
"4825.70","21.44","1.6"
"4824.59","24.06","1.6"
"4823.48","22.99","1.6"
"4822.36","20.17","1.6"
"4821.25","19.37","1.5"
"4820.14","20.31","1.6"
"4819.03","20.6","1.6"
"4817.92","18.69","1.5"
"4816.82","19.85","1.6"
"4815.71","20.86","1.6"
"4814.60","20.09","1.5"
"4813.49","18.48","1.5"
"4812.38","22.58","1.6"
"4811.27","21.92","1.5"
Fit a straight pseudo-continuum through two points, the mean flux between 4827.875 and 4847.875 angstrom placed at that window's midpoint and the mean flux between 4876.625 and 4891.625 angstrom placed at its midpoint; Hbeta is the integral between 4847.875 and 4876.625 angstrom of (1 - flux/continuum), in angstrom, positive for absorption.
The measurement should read 2.0 angstrom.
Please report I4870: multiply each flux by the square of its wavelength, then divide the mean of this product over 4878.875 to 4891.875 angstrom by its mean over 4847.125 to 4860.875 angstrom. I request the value 1.04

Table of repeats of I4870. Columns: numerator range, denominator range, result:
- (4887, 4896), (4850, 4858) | 1.00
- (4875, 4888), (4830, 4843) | 1.05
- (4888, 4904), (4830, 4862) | 1.05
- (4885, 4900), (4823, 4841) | 0.98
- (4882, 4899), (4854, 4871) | 1.15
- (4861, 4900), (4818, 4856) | 0.96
